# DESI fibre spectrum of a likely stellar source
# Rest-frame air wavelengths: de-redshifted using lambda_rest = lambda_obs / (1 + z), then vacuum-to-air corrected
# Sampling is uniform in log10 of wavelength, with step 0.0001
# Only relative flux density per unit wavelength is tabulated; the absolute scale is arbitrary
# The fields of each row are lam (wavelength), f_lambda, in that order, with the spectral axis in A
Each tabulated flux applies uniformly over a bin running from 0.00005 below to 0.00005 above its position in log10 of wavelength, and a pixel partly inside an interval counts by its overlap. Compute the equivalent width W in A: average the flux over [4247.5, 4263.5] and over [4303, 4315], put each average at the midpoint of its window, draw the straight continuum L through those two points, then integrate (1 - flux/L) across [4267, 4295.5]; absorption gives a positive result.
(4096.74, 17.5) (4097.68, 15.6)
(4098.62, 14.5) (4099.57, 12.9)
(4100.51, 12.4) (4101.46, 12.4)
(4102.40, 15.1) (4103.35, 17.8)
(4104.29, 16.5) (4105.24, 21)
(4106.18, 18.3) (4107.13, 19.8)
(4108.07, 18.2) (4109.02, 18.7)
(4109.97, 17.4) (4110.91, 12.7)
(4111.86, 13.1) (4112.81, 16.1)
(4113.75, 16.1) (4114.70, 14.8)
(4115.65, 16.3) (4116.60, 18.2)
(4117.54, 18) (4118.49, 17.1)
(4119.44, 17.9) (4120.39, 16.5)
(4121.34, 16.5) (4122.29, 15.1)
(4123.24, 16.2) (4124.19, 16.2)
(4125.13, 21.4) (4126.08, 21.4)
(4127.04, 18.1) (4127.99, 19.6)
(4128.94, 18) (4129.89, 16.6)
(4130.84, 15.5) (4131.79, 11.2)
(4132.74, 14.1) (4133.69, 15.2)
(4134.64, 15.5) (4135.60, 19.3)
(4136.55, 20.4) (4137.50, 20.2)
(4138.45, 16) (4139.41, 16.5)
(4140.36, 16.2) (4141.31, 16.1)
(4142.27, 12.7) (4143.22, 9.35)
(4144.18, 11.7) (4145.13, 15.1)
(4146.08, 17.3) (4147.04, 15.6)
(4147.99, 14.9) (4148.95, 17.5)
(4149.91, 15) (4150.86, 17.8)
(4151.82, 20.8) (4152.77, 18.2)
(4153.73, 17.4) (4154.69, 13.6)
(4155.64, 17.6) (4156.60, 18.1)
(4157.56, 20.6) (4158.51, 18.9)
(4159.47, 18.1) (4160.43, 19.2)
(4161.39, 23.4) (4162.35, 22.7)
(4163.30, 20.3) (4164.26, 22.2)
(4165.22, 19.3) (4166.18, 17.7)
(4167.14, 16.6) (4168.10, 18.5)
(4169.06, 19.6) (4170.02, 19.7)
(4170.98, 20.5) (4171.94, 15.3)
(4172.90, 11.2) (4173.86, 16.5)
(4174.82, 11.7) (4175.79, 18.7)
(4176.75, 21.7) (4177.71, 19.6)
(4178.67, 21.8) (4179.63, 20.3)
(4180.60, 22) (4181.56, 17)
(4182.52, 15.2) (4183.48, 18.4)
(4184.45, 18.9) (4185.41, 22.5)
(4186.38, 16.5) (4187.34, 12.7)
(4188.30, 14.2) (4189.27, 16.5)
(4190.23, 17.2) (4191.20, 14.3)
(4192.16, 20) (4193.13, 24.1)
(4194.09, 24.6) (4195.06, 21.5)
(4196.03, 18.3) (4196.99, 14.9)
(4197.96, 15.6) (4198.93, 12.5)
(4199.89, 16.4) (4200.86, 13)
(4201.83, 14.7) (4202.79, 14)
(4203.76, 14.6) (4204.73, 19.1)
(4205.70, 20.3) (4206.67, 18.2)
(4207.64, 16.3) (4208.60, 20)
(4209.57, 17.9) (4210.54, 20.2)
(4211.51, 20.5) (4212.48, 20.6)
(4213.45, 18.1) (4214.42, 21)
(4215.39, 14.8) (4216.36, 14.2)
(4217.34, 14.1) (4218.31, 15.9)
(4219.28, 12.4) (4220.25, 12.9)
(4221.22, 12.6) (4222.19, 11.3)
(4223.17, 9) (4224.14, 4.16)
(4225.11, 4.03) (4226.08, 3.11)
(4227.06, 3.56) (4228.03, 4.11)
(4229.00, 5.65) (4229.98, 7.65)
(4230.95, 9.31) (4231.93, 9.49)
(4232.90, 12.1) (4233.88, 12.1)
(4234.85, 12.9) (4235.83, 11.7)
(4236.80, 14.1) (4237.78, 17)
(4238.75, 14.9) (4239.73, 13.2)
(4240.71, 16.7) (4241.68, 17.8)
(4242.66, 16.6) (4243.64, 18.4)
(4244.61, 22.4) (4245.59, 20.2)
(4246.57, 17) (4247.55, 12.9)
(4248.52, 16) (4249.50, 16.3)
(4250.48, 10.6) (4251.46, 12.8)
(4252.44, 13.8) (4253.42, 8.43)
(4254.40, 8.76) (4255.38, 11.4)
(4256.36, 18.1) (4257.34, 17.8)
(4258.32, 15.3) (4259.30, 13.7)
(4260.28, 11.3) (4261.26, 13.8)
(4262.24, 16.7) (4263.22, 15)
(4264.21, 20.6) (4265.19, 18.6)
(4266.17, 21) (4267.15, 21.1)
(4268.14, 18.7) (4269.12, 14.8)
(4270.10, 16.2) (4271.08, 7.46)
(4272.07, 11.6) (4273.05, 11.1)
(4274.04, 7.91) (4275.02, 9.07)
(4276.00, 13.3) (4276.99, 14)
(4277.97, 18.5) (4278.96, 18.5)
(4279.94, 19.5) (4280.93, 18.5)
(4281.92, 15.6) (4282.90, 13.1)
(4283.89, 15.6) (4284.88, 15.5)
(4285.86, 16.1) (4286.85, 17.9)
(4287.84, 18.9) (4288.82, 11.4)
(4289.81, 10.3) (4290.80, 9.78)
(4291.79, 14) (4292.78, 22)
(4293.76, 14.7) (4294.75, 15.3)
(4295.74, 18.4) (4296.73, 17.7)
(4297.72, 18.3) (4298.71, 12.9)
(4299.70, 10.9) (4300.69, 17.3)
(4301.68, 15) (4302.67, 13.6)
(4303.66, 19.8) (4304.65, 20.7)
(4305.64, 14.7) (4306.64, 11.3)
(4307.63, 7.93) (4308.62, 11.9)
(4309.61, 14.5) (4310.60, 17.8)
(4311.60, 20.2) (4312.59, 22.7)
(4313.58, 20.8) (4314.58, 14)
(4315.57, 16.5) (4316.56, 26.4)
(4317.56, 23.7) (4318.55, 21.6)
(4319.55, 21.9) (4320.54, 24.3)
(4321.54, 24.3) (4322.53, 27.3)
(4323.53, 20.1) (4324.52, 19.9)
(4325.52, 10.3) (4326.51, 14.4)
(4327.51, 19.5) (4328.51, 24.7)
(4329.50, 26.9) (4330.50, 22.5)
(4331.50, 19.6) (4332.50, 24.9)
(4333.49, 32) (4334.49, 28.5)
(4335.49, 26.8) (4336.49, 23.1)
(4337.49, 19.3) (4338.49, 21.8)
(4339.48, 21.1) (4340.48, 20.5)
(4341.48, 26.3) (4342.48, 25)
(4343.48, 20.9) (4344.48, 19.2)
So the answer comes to 0.3 A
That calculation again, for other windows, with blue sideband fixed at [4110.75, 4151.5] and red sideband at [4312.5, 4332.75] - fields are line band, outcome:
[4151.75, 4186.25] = -2.8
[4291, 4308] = 4.2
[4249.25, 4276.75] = 7.8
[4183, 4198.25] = -0.3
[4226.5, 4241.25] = 6.2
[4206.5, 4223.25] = 2.0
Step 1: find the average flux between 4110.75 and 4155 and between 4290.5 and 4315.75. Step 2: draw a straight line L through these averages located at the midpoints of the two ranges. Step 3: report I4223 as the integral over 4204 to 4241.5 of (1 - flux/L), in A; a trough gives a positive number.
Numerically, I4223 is 6.5 A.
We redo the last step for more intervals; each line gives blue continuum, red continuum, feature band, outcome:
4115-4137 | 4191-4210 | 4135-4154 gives 0.9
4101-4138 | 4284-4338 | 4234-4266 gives 5.2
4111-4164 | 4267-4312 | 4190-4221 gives -2.1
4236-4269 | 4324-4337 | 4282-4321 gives 6.7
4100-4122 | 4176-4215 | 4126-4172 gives -0.5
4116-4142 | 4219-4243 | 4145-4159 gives -1.5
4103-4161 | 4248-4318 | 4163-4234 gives 2.4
